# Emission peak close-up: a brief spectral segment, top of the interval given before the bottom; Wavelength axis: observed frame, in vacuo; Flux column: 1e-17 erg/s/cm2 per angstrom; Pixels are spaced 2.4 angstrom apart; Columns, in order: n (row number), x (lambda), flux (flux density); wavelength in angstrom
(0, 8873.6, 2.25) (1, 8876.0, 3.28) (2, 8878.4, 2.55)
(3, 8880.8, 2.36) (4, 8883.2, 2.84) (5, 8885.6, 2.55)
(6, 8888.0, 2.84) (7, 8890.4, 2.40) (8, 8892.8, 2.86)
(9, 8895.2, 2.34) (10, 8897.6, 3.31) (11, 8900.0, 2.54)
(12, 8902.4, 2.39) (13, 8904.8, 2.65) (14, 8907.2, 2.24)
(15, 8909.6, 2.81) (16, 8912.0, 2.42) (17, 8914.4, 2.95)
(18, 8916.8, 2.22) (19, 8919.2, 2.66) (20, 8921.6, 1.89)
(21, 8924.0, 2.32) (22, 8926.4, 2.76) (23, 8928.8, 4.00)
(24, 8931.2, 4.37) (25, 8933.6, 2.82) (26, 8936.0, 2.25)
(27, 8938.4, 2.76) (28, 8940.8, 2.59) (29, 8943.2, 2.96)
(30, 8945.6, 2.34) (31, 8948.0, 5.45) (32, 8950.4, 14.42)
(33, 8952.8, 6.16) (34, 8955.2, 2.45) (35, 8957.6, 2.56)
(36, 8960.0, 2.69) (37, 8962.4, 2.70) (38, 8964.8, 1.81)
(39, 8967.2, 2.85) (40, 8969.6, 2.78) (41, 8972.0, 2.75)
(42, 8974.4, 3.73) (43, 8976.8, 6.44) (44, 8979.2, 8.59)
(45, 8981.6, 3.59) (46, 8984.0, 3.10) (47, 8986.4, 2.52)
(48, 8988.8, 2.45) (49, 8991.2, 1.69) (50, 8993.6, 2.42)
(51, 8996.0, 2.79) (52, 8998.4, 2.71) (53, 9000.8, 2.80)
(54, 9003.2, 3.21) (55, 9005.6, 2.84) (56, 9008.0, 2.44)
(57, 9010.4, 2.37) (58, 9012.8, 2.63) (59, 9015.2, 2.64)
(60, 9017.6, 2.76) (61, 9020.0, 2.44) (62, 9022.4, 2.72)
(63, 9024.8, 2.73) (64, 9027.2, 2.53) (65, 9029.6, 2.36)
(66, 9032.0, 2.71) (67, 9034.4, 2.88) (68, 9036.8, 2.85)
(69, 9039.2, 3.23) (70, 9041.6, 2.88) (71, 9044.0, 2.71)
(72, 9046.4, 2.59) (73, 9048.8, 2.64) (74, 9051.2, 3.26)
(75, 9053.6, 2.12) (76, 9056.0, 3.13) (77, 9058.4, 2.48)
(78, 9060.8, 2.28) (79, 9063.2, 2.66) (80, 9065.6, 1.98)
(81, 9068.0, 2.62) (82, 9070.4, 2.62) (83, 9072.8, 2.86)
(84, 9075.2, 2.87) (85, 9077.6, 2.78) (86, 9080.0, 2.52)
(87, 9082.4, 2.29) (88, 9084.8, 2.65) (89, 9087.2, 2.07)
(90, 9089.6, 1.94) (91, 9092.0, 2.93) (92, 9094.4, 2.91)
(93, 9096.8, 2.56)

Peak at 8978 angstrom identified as [N II] 6583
